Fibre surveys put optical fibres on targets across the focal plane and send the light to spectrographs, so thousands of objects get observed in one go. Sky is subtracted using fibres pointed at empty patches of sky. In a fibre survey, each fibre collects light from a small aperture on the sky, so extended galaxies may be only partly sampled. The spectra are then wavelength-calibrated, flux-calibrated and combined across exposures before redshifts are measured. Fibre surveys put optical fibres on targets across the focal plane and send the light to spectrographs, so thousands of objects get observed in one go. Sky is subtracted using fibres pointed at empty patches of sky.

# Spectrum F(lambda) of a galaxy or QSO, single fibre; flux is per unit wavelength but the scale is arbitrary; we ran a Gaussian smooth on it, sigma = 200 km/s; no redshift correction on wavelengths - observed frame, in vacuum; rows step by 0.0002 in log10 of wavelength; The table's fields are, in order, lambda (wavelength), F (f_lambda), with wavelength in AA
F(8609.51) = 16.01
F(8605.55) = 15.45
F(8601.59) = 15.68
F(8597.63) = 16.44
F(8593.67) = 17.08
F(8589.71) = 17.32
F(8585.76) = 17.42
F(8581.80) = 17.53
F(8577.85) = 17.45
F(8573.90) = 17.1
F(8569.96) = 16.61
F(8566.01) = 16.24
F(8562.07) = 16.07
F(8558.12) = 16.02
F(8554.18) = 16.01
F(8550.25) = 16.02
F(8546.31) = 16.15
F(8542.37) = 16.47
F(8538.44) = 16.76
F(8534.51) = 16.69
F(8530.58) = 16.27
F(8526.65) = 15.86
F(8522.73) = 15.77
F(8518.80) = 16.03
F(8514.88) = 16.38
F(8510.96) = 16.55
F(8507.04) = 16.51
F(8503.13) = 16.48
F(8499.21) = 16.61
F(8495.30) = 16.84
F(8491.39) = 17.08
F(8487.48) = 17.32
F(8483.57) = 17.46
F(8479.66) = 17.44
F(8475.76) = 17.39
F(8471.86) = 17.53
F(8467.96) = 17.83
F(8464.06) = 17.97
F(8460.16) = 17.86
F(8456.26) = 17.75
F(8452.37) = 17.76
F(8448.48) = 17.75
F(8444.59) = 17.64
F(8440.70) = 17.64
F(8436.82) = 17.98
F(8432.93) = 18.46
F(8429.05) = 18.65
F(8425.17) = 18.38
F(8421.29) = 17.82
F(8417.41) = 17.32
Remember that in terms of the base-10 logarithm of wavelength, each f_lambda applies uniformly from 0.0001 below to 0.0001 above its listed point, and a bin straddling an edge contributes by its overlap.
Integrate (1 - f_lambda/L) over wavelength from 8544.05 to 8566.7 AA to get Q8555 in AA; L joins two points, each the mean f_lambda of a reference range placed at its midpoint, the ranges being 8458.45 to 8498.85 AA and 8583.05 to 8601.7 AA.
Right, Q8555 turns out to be 1.3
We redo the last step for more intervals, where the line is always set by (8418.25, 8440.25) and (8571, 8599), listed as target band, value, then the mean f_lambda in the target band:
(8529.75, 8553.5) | 1.47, 16.4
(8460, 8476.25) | 0.18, 17.7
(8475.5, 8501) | 0.93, 17.2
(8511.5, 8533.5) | 1.83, 16.1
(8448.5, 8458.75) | 0.15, 17.8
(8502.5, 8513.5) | 0.72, 16.5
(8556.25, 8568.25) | 0.84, 16.1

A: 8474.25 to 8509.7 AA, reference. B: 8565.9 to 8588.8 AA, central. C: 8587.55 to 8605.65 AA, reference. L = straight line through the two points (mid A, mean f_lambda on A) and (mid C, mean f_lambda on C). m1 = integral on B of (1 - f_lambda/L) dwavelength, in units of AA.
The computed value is -0.7 AA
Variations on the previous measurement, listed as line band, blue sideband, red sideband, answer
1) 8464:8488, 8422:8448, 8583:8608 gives 0.2 AA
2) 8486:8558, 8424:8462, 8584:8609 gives 3.4 AA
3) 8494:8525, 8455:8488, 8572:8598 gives 2.0 AA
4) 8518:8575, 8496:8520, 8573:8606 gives 1.4 AA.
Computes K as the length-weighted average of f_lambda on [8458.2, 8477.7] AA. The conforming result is 17.7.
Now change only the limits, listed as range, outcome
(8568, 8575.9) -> 16.9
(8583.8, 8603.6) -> 16.8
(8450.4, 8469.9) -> 17.8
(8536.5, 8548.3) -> 16.5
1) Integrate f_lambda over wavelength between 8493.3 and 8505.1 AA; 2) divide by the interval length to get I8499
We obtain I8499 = 16.7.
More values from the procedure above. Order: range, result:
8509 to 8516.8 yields 16.5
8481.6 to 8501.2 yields 17.1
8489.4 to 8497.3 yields 17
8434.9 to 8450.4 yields 17.8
